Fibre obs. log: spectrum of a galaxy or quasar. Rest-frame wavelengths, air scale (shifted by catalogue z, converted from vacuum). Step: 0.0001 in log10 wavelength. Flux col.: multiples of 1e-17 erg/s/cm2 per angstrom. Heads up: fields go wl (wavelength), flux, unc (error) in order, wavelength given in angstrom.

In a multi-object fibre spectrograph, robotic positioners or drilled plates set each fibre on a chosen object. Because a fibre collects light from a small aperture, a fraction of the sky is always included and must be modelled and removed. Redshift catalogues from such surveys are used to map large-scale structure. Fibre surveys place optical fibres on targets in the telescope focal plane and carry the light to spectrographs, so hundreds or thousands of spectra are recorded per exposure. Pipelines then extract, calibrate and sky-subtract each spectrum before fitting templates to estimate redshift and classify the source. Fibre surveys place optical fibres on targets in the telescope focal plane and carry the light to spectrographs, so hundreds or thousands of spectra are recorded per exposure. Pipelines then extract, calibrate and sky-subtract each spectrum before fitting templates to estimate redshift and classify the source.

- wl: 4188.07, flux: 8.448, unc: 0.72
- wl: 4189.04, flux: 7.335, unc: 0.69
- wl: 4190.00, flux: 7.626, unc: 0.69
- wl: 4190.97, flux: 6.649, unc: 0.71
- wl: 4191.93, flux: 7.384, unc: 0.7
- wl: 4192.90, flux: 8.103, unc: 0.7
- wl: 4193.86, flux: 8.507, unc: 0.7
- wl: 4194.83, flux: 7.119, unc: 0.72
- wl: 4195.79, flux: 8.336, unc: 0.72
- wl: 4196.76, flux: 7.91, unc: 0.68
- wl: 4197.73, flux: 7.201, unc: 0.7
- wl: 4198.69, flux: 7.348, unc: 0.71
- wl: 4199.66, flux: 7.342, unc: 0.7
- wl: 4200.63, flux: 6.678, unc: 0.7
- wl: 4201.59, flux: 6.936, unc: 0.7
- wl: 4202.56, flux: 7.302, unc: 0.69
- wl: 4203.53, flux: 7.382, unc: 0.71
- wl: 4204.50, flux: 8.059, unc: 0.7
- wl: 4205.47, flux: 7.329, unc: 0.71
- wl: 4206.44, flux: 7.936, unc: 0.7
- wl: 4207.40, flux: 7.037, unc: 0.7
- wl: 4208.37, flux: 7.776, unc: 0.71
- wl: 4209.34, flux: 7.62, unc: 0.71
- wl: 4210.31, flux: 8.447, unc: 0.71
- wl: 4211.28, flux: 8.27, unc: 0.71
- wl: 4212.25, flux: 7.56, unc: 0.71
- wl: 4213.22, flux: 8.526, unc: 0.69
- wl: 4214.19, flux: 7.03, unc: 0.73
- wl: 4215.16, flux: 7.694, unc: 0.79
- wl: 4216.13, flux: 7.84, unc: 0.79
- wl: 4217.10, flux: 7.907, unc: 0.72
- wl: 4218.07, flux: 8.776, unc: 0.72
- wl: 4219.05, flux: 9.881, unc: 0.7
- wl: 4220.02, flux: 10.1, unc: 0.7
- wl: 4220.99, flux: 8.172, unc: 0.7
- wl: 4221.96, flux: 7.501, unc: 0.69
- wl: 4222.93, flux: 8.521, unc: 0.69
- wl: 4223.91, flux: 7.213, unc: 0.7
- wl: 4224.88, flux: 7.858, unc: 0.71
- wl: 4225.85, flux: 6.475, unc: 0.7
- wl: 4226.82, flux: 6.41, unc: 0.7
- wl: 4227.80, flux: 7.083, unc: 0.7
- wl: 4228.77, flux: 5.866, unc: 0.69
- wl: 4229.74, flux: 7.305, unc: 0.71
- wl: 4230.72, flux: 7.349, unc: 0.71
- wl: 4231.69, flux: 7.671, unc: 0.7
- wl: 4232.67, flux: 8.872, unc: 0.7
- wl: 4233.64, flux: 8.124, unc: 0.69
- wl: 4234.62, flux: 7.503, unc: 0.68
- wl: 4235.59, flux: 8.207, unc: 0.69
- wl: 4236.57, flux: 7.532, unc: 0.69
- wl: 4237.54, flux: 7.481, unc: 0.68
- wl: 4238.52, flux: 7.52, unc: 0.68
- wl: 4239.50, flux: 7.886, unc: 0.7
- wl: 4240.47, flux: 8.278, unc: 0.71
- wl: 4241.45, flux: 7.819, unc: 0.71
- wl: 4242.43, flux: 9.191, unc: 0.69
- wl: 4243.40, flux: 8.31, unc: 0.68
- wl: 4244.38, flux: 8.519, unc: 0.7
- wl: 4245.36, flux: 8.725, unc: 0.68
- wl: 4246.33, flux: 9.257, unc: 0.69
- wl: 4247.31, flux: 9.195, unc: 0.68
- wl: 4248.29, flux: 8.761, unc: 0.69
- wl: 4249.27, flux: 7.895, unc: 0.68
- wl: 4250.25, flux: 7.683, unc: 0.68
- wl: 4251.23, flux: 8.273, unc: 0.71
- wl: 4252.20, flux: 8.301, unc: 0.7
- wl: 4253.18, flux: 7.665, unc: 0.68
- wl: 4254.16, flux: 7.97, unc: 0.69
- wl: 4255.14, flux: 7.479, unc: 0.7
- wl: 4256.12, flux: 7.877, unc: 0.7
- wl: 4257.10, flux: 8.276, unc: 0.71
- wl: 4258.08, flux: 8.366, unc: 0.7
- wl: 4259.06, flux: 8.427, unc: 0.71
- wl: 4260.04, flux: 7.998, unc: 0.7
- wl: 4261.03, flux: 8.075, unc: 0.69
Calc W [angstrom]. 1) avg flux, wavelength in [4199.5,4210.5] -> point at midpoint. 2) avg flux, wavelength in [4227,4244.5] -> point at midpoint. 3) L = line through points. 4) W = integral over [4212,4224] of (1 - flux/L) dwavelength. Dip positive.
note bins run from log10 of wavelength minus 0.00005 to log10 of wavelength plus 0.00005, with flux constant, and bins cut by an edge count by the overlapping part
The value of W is -1.0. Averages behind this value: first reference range 7.47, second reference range 7.77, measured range 8.25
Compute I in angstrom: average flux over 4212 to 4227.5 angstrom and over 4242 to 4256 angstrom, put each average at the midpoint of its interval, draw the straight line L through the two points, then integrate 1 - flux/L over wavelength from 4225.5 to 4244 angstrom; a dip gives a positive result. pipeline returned 1.2 angstrom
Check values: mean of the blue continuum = 7.96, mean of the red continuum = 8.36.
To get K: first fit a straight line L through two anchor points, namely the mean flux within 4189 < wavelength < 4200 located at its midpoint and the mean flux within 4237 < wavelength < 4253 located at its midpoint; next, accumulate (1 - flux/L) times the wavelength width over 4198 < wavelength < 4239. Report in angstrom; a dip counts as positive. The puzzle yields 1.2 angstrom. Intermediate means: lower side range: 7.59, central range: 7.7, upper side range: 8.31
